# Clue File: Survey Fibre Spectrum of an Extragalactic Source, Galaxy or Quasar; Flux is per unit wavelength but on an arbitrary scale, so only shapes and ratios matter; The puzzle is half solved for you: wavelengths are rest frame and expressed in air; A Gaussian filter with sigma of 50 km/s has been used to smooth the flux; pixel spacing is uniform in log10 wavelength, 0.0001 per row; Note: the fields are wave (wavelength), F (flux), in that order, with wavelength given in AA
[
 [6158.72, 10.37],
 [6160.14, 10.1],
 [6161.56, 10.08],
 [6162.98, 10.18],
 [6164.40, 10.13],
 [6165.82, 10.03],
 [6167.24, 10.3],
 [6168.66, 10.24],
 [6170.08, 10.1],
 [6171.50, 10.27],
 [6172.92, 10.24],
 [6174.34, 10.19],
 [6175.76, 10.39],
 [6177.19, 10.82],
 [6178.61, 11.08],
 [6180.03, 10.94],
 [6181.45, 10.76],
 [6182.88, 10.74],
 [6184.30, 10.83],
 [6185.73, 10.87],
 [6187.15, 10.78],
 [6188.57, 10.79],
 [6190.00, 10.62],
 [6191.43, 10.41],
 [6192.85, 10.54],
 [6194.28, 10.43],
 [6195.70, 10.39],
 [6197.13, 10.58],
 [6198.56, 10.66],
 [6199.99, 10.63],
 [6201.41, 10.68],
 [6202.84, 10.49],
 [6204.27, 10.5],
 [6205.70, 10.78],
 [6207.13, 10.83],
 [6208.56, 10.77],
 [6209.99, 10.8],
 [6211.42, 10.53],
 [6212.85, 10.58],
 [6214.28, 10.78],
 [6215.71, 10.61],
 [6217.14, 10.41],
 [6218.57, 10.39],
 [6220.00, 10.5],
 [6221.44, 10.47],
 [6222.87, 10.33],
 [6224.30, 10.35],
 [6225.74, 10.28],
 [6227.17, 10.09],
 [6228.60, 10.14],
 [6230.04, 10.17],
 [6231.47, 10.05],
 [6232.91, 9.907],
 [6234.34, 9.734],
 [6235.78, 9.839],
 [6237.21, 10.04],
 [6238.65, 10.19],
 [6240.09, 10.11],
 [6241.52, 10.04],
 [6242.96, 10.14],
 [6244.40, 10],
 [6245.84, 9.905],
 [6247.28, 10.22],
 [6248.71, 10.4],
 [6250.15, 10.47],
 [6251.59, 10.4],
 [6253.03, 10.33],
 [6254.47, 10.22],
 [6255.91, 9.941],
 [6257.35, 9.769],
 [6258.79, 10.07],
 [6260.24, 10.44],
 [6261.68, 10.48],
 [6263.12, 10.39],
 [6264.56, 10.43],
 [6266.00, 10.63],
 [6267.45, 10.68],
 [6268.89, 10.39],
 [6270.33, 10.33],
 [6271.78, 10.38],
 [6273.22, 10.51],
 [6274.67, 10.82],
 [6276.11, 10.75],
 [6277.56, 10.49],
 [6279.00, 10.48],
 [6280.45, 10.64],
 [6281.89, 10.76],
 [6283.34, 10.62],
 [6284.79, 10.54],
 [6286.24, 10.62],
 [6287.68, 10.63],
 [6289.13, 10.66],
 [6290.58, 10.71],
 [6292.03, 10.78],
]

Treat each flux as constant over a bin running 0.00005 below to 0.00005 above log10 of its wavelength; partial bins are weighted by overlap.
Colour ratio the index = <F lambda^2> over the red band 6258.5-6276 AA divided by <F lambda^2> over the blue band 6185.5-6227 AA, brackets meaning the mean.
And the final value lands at 1.01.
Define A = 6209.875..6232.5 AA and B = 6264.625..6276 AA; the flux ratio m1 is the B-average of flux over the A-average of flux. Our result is 1.0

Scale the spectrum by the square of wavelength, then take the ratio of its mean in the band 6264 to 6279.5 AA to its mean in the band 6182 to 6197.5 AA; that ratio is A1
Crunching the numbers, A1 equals 1.02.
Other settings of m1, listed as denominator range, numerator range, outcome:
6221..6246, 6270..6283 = 1.05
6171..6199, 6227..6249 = 0.95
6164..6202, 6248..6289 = 0.99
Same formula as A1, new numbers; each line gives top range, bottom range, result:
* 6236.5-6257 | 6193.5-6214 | 0.97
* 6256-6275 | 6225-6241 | 1.04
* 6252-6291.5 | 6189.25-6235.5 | 1.02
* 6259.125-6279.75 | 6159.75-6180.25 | 1.05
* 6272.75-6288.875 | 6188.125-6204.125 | 1.03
